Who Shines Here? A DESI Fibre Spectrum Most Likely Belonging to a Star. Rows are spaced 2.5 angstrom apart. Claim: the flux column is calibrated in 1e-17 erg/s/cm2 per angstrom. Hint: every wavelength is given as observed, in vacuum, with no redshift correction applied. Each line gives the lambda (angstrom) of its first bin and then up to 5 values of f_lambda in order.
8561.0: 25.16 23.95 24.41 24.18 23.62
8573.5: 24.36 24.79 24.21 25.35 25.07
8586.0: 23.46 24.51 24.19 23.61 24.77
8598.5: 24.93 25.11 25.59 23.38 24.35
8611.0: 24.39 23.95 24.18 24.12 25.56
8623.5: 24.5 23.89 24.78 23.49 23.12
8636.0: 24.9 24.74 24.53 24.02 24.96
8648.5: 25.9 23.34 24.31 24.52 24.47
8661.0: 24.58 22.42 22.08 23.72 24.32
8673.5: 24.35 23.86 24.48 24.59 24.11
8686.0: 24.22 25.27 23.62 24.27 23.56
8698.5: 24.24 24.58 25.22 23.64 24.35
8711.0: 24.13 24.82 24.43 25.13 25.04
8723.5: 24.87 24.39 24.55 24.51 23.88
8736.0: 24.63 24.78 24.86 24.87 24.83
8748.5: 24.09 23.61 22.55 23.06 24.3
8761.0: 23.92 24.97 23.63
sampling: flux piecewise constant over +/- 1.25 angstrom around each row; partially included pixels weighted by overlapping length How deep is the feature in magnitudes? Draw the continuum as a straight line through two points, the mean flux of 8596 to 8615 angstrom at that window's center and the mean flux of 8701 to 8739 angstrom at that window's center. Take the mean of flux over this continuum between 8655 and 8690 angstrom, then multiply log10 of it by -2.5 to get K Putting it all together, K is 0.02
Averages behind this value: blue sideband 24.5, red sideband 24.6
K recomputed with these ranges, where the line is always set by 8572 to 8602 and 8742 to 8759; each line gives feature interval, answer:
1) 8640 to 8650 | -0.02 mag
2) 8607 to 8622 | 0.00 mag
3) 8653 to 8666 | 0.02 mag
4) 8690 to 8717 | -0.01 mag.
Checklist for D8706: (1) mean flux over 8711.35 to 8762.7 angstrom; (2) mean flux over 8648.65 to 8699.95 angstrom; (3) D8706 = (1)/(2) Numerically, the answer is 1.0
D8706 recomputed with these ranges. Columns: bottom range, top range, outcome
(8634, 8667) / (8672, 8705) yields 1.01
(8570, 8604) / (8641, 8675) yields 0.98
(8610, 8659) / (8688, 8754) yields 1.00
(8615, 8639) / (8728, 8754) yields 1.00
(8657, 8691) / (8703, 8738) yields 1.02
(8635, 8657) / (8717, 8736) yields 1.00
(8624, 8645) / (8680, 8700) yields 1.00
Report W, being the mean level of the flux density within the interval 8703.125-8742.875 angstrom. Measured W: 24.6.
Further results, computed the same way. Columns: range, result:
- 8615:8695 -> 24.2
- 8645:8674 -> 24.1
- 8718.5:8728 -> 24.8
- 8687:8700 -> 24.2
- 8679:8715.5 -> 24.3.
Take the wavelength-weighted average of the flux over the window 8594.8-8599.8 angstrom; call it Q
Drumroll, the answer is 24.9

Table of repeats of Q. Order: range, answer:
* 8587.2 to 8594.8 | 24.1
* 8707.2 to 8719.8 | 24.6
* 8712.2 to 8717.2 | 24.6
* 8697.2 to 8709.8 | 24.4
